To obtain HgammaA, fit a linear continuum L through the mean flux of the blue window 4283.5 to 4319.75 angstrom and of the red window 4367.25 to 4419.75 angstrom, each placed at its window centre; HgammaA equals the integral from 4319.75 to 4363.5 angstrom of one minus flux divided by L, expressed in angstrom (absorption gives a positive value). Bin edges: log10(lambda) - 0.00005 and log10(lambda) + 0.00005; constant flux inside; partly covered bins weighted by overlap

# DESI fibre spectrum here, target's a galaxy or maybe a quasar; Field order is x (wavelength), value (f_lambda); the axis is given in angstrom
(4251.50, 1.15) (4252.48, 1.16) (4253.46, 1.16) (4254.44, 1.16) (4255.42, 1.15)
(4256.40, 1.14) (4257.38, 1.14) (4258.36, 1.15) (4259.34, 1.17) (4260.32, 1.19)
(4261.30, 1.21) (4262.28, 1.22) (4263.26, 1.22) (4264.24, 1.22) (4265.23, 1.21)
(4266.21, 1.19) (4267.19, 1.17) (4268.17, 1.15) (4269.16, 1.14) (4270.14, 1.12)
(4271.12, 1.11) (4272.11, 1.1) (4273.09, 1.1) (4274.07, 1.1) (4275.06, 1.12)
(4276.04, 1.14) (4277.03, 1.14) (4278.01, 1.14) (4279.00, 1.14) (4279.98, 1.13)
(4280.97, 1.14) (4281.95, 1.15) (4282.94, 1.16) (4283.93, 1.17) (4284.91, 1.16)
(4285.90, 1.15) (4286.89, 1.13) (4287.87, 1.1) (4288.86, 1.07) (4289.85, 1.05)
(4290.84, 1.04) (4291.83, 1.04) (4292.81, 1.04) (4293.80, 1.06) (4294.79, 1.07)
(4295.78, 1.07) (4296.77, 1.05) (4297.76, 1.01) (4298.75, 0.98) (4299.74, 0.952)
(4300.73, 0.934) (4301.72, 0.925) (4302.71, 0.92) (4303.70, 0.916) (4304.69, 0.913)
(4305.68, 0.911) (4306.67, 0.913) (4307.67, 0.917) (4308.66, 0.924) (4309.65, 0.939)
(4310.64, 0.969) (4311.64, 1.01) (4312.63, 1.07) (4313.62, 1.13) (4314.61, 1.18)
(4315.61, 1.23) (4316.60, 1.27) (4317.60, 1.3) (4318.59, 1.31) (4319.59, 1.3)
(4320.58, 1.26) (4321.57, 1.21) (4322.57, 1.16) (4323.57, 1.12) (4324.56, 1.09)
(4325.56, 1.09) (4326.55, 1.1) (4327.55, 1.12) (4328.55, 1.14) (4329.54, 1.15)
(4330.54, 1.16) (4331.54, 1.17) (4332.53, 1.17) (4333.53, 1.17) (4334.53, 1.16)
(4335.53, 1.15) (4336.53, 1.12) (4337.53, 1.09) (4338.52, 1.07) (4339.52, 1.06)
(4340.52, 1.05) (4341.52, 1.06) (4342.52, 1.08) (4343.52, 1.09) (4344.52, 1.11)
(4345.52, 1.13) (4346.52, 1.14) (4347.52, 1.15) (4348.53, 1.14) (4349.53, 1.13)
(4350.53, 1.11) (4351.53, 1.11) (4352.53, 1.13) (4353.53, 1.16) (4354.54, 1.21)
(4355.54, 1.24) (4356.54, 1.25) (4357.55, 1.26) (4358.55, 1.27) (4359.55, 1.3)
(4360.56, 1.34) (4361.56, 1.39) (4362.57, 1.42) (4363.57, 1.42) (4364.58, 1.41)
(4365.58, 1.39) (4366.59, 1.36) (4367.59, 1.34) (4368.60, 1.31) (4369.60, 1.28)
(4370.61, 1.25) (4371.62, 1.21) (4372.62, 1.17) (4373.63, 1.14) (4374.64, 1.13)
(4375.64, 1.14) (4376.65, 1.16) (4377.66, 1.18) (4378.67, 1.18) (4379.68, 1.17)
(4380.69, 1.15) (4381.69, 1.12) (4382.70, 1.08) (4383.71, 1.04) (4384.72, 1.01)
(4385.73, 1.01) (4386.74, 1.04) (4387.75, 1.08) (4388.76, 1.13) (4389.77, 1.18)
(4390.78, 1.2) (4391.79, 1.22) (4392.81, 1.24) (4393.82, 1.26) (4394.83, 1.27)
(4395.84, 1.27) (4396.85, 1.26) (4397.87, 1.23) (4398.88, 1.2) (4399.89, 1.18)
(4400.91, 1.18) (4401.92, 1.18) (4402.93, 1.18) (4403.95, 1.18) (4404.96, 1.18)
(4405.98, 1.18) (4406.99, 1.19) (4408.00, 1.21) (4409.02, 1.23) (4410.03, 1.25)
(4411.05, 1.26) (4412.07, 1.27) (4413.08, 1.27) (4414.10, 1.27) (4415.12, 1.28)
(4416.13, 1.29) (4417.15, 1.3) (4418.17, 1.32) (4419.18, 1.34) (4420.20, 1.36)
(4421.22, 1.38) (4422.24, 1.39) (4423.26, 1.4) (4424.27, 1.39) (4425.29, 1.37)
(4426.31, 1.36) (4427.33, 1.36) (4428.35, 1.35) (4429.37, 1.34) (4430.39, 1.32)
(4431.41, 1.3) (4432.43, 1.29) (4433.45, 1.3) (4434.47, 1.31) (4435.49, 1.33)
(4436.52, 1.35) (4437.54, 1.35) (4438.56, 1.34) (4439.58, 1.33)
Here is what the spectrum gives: -1.9 angstrom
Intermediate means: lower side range 1.05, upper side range 1.2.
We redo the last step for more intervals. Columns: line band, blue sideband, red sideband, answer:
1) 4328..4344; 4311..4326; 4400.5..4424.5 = 1.05 angstrom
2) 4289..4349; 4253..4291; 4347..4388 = 4.64 angstrom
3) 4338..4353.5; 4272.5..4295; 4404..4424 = 1.13 angstrom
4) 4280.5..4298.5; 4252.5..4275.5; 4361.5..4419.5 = 1.23 angstrom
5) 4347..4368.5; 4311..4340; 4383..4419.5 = -1.60 angstrom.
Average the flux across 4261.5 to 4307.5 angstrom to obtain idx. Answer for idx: 1.08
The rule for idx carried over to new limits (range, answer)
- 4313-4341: 1.16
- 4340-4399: 1.19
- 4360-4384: 1.24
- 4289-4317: 1.02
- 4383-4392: 1.1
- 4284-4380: 1.14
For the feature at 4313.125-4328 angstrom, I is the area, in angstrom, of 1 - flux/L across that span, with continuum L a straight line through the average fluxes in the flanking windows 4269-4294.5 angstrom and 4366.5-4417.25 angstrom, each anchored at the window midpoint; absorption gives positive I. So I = -0.6 angstrom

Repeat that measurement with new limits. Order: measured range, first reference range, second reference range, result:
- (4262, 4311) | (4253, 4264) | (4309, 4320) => 3.9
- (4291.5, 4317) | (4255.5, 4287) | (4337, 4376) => 3.5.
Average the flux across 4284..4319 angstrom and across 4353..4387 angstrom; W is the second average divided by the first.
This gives 1.17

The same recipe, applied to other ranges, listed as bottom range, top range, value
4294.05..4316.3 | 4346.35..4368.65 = 1.26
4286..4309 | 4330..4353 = 1.12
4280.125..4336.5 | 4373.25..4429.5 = 1.12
